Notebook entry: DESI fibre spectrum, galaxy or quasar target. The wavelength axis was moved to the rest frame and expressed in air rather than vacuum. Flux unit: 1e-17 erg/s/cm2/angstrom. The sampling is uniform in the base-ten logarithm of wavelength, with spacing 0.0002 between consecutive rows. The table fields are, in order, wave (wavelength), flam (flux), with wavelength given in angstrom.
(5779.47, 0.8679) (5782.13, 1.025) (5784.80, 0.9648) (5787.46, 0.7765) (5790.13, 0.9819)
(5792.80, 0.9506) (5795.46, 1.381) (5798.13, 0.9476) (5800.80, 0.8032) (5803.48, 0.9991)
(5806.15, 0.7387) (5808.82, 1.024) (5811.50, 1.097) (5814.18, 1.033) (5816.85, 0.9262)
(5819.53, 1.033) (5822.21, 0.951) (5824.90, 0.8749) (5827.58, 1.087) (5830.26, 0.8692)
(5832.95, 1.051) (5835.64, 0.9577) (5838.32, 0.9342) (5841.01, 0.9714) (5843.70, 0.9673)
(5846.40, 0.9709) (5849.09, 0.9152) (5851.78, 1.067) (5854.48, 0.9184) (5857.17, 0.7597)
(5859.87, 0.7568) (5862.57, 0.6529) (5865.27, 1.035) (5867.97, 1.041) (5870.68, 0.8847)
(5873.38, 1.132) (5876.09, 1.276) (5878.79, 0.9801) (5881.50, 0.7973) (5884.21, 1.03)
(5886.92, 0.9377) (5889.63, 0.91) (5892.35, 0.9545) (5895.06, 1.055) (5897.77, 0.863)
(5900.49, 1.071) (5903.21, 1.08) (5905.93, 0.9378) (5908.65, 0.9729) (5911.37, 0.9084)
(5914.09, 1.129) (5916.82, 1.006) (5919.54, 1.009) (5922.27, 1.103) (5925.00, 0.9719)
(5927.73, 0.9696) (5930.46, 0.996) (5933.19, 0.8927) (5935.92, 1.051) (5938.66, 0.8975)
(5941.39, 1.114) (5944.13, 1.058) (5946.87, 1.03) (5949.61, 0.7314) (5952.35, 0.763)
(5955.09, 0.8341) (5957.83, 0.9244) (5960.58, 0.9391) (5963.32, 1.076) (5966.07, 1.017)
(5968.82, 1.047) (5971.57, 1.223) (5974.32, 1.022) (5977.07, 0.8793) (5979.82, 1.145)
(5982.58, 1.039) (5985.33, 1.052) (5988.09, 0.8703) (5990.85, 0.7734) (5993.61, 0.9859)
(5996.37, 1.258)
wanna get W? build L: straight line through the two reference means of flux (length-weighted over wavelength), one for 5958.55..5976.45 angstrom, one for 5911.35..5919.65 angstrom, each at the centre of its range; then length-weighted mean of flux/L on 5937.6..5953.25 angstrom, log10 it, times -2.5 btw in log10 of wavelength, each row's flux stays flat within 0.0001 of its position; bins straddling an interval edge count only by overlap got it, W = 0.11 mag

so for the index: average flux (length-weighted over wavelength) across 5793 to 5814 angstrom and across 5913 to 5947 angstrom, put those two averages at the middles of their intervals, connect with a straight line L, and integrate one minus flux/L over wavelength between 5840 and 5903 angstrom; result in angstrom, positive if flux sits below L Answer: 3.2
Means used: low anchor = 0.998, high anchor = 1.02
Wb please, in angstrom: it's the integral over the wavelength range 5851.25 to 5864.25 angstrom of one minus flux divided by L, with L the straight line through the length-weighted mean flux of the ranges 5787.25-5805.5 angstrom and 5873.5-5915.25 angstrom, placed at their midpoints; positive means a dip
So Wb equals 2.22 angstrom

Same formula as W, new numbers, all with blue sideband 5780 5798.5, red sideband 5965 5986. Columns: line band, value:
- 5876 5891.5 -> 0.07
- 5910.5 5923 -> 0.01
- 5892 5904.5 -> 0.02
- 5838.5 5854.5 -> 0.05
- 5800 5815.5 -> 0.06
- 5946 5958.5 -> 0.23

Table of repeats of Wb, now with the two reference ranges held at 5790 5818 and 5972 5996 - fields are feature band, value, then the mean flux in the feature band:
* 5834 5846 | 0.4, 0.961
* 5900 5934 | -0.4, 1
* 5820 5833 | 0.4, 0.962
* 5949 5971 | 1.3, 0.934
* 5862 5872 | 0.7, 0.923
